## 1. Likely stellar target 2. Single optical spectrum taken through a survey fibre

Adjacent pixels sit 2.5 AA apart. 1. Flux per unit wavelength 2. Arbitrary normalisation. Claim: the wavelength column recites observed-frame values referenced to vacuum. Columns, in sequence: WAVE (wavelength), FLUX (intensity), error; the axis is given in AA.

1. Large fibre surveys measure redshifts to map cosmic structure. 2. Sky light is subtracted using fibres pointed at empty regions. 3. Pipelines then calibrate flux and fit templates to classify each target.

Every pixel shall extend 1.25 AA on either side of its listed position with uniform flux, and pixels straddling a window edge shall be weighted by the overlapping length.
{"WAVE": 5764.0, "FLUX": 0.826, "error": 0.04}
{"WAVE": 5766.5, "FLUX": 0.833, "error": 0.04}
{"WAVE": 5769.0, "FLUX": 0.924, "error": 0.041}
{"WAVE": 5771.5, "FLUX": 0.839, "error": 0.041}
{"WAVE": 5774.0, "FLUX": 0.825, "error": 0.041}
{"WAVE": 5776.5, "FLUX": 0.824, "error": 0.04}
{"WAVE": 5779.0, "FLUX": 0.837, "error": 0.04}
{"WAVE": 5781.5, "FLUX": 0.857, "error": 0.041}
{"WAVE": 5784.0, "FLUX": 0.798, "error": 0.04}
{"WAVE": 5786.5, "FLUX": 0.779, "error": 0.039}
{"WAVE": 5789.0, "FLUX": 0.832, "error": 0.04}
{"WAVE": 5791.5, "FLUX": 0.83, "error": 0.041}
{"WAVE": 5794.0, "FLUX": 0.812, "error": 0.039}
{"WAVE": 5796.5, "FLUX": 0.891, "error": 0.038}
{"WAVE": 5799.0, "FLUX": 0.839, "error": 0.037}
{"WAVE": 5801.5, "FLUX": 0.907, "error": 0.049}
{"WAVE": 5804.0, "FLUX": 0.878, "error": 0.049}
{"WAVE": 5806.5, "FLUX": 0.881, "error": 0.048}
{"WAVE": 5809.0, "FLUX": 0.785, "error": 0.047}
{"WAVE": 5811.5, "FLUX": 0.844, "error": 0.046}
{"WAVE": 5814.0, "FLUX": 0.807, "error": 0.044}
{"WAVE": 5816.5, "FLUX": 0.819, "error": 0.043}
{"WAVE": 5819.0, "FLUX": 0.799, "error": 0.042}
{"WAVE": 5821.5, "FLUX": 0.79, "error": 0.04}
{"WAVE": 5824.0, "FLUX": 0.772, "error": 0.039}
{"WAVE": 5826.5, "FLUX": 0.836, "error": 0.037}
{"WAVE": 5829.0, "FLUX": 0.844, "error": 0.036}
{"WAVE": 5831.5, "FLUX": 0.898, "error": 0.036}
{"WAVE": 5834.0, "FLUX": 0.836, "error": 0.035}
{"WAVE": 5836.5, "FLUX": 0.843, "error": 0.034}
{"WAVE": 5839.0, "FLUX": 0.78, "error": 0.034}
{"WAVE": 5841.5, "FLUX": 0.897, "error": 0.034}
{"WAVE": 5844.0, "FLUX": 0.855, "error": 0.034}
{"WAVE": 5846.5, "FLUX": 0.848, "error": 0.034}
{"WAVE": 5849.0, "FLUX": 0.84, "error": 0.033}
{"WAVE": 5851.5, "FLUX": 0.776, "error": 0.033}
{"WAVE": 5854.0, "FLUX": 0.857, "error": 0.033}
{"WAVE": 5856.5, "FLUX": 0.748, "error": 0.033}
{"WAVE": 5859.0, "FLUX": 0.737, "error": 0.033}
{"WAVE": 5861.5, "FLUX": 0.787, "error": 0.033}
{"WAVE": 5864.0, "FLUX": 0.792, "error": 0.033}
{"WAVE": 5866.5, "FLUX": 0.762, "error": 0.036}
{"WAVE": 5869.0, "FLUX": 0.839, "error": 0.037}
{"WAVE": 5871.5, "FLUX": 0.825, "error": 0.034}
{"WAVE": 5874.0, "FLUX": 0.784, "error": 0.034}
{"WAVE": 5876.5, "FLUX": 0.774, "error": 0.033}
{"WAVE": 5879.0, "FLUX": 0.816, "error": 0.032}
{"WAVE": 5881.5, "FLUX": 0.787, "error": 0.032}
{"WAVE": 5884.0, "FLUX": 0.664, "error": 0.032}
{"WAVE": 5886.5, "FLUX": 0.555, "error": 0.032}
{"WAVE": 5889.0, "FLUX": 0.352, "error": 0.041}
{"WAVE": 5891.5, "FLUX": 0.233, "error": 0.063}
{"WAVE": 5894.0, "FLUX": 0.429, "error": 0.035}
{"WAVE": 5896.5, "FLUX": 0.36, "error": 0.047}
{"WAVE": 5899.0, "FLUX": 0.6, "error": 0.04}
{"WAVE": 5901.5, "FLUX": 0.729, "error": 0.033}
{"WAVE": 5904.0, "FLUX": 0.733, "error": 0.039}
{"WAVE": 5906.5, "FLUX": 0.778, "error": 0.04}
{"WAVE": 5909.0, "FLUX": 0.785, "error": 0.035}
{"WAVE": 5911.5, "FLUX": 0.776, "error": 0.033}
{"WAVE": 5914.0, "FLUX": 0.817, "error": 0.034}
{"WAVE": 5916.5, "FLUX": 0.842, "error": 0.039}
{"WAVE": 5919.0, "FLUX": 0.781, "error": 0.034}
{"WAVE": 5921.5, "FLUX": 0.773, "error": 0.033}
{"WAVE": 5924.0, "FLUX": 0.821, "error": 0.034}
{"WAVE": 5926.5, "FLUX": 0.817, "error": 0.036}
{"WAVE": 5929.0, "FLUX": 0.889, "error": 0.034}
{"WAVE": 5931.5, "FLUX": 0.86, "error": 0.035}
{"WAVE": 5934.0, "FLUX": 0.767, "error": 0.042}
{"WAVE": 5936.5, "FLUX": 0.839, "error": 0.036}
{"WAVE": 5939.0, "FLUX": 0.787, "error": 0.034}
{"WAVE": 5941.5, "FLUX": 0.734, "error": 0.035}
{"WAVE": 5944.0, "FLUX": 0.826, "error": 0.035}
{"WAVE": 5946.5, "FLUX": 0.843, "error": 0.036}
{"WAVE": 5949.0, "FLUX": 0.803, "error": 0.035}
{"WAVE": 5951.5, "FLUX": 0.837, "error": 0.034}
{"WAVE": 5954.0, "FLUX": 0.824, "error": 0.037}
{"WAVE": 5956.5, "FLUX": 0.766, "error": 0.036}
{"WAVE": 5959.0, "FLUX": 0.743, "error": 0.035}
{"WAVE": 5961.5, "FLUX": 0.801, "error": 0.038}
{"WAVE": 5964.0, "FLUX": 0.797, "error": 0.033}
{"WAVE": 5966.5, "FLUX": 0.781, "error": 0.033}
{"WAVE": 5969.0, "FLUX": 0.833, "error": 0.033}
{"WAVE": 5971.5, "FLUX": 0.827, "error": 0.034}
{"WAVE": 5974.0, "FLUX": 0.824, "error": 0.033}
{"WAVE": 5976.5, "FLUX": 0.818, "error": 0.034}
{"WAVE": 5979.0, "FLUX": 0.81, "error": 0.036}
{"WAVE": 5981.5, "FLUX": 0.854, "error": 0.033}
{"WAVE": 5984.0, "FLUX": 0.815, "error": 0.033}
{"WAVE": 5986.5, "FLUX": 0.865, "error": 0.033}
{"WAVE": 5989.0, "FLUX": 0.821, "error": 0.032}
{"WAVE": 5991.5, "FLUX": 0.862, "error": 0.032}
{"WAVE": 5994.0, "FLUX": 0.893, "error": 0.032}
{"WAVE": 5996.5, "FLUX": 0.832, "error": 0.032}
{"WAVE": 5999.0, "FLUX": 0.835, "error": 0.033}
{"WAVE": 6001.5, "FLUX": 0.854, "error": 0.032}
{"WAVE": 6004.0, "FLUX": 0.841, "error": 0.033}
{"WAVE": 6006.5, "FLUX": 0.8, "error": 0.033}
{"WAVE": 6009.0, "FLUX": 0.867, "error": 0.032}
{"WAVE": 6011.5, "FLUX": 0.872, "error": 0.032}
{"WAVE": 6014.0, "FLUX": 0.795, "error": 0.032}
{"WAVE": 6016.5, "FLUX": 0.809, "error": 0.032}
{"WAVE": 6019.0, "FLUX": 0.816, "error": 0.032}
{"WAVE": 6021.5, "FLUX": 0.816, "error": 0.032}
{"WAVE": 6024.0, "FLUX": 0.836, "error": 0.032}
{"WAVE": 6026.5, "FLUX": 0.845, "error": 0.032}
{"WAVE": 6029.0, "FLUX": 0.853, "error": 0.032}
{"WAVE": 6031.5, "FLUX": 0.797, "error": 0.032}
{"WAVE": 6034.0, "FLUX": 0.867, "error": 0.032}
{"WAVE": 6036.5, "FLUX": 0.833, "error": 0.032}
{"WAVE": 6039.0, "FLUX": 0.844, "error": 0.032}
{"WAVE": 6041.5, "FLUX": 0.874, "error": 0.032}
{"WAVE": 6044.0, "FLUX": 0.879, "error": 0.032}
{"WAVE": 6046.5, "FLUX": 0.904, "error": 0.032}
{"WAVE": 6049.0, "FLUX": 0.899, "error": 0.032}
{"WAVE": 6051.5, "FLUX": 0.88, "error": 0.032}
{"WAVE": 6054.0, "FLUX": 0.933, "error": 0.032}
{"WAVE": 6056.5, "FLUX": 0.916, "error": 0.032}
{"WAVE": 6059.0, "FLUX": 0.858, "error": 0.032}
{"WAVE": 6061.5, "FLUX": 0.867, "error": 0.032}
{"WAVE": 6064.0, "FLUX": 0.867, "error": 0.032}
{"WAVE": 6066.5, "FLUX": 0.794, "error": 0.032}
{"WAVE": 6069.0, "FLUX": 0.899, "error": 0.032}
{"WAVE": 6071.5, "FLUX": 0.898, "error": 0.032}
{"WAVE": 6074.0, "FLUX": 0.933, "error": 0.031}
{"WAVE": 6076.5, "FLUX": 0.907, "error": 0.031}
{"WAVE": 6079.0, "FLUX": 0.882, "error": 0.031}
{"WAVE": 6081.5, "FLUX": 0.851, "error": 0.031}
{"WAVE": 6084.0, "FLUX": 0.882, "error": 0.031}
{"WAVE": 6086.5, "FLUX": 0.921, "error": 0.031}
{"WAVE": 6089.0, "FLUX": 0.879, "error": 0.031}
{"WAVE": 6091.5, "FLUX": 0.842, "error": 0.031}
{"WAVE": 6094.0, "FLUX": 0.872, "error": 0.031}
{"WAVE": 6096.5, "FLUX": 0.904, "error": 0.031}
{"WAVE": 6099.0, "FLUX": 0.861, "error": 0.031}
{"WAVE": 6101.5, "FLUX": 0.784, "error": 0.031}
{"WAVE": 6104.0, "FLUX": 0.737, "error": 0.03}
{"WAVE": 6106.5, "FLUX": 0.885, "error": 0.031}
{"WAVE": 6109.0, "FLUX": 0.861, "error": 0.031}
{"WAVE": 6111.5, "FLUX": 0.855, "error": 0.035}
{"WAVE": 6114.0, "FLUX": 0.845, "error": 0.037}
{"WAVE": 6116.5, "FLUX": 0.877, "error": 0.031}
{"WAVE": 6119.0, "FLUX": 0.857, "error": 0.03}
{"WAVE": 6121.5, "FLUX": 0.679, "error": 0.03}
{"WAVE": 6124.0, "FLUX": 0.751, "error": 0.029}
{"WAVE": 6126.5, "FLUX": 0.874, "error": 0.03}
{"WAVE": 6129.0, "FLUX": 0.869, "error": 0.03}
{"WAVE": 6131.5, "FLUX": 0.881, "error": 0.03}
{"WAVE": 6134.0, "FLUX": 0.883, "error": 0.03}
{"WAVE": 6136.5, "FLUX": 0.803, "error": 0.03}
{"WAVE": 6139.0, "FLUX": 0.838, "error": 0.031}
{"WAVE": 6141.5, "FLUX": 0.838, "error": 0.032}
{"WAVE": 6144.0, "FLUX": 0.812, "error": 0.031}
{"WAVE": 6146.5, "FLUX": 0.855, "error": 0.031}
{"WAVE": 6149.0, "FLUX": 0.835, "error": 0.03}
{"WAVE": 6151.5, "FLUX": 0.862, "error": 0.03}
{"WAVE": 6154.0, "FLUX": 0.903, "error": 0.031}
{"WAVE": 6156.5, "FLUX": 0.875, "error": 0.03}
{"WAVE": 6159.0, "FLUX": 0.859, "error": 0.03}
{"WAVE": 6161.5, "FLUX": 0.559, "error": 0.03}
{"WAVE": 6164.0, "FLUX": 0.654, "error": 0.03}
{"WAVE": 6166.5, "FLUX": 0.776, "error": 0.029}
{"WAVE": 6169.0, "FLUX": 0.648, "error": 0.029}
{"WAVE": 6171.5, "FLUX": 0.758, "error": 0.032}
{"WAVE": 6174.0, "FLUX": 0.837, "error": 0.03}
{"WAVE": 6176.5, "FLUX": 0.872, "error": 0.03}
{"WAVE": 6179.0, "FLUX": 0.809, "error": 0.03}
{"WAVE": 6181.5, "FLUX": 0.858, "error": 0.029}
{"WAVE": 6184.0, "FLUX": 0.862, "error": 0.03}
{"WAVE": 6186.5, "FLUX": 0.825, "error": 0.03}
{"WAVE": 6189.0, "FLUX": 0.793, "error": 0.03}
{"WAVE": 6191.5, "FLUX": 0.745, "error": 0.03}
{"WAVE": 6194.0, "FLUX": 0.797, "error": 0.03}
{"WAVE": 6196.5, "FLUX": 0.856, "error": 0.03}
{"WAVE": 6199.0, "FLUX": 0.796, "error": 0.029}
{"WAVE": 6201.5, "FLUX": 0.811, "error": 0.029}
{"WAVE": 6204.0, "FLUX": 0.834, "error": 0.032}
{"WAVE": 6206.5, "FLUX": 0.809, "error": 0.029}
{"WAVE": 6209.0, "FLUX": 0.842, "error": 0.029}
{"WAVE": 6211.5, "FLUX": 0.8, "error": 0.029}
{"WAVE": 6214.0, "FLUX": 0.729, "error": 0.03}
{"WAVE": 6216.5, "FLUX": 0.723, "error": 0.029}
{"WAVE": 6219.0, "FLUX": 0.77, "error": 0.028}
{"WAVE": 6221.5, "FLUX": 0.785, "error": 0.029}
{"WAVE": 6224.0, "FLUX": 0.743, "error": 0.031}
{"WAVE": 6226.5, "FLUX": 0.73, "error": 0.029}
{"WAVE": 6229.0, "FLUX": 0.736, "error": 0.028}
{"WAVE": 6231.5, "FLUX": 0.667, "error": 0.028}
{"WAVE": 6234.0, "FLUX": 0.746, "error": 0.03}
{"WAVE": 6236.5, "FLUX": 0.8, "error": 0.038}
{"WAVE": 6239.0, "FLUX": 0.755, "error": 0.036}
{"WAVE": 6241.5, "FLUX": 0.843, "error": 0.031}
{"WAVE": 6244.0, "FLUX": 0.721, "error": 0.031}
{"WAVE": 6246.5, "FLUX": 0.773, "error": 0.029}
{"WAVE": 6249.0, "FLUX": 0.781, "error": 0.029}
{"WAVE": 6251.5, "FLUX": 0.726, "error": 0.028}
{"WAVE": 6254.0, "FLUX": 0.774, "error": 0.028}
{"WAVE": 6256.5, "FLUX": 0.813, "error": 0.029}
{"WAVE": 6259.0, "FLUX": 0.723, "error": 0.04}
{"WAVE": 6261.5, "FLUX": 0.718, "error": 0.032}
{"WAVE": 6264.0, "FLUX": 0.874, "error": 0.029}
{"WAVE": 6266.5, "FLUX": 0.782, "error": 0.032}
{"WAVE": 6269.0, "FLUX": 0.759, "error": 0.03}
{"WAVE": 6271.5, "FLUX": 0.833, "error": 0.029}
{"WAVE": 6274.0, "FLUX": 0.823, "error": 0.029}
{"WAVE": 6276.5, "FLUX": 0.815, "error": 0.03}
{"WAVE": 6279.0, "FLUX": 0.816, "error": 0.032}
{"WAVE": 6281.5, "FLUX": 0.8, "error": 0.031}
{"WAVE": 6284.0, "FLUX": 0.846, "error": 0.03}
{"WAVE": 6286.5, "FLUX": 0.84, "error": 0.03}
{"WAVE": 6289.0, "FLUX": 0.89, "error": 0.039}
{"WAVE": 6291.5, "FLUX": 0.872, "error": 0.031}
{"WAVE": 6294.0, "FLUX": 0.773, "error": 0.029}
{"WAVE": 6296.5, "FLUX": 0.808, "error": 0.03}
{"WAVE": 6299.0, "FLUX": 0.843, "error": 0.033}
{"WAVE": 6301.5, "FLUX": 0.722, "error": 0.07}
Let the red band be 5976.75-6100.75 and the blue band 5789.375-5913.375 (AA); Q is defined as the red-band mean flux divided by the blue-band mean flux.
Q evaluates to 1.12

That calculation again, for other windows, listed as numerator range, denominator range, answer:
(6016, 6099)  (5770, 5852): 1.04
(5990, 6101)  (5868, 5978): 1.15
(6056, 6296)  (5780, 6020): 1.03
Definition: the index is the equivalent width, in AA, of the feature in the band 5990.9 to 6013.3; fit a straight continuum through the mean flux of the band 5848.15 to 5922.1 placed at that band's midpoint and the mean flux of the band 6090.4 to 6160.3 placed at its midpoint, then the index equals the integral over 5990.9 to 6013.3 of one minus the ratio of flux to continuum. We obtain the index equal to -2.2 AA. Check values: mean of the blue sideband 0.71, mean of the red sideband 0.843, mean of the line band 0.849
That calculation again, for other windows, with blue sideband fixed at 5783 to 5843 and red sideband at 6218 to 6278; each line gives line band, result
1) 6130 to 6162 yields -2.1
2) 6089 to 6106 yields -1.0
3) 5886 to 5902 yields 7.3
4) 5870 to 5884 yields 0.6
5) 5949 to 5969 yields 0.4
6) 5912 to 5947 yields 0.2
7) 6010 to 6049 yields -2.1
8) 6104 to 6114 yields -0.7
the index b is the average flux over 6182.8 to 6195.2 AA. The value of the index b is 0.804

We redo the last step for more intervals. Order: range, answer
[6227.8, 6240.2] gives 0.741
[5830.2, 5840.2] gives 0.84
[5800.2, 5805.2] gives 0.892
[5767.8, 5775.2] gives 0.863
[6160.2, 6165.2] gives 0.609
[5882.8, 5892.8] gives 0.45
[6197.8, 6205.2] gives 0.814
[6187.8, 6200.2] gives 0.797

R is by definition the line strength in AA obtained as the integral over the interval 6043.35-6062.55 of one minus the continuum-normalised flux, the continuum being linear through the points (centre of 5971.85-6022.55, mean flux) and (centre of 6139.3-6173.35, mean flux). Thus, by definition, -1.7 AA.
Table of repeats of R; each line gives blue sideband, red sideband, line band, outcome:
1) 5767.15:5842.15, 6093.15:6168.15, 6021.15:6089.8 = -3.8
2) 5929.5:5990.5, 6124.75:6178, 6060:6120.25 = -3.8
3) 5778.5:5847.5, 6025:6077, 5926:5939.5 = 0.4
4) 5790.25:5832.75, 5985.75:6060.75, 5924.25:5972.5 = 2.2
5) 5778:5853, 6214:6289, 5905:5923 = 0.6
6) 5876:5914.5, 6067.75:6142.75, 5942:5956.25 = -2.7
